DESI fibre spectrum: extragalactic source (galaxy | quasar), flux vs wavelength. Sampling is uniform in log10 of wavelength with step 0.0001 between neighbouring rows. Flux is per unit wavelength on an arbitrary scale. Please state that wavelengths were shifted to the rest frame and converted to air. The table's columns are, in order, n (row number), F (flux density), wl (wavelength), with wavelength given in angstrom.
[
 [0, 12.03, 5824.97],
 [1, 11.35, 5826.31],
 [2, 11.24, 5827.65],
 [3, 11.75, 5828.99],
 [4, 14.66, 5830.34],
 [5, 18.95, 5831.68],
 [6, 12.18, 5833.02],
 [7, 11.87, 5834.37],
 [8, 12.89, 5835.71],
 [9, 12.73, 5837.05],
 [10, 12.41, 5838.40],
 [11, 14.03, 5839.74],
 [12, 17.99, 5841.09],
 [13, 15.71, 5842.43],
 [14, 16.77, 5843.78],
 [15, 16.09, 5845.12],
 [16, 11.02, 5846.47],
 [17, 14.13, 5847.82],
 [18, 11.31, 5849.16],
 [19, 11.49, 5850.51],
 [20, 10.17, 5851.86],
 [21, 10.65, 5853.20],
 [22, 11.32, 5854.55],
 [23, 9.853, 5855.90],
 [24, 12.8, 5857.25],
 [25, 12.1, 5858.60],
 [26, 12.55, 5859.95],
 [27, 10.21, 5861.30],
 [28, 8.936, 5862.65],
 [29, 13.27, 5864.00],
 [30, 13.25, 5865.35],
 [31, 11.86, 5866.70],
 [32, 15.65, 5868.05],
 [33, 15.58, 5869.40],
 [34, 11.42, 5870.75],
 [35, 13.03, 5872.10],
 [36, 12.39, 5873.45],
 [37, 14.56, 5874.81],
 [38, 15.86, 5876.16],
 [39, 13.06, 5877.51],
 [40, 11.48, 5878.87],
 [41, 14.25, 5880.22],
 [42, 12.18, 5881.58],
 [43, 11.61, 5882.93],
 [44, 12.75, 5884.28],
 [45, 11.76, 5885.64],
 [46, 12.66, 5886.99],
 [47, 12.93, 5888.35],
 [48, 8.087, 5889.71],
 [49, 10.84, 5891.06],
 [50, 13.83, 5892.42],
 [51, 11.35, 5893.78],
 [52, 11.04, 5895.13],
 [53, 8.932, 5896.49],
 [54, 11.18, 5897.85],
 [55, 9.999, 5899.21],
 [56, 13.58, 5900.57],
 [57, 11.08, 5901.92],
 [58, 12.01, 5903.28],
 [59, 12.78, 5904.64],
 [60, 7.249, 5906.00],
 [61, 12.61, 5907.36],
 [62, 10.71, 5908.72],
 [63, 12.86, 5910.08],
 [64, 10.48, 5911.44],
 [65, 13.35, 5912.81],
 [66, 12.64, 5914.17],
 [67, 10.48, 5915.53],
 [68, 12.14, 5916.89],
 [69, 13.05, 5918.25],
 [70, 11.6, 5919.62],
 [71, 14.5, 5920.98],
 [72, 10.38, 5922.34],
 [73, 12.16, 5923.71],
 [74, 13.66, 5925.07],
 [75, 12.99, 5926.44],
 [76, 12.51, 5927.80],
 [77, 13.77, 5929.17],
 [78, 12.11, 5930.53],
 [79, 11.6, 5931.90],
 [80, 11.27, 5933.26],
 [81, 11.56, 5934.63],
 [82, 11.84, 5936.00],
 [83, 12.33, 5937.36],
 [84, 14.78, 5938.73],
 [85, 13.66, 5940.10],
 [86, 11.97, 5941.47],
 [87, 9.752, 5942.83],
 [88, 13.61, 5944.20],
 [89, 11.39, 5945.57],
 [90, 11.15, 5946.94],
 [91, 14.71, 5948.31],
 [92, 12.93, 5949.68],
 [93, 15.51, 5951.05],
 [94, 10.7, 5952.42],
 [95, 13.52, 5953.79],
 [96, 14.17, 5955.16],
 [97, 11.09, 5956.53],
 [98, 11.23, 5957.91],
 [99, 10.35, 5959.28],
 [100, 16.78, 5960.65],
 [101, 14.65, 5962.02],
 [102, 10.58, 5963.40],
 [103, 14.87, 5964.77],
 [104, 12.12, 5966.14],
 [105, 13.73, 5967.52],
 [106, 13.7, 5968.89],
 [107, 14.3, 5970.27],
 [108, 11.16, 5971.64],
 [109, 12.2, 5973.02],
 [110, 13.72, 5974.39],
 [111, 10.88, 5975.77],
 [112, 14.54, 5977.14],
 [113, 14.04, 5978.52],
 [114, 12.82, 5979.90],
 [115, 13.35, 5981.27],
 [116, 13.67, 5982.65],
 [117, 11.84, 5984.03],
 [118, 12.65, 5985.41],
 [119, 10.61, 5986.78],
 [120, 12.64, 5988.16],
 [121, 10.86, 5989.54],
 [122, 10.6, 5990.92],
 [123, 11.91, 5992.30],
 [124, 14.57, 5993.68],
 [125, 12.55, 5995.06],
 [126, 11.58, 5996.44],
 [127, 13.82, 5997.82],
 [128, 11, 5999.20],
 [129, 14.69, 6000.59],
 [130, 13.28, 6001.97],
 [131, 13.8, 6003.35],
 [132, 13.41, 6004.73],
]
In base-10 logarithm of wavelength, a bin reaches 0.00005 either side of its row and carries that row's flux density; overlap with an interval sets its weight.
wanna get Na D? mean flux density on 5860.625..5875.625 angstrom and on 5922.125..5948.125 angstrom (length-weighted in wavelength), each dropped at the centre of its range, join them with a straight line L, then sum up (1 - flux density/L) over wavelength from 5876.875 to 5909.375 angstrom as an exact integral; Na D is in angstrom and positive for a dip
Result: 2.6 angstrom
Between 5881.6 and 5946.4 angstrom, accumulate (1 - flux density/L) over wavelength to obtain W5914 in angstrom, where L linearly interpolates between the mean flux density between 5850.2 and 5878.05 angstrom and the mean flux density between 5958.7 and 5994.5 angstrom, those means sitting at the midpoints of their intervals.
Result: 3.5 angstrom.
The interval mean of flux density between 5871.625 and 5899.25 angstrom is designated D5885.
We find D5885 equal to 12.1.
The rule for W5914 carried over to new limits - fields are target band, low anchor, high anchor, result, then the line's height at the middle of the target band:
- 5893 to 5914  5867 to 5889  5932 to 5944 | 2.35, 12.8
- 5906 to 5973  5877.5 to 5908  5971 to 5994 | -2.62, 12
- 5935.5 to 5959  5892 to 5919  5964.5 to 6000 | -0.82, 12.2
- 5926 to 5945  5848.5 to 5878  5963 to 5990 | 0.31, 12.6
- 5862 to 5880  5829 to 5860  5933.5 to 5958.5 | -0.18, 13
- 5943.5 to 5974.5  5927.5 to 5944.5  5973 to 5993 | -1.41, 12.4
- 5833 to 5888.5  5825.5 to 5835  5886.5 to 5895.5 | -2.34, 12.3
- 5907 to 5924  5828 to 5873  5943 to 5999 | 1.03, 12.8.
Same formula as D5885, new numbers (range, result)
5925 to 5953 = 12.5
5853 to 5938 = 12.1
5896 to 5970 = 12.3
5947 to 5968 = 13.1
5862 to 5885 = 13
